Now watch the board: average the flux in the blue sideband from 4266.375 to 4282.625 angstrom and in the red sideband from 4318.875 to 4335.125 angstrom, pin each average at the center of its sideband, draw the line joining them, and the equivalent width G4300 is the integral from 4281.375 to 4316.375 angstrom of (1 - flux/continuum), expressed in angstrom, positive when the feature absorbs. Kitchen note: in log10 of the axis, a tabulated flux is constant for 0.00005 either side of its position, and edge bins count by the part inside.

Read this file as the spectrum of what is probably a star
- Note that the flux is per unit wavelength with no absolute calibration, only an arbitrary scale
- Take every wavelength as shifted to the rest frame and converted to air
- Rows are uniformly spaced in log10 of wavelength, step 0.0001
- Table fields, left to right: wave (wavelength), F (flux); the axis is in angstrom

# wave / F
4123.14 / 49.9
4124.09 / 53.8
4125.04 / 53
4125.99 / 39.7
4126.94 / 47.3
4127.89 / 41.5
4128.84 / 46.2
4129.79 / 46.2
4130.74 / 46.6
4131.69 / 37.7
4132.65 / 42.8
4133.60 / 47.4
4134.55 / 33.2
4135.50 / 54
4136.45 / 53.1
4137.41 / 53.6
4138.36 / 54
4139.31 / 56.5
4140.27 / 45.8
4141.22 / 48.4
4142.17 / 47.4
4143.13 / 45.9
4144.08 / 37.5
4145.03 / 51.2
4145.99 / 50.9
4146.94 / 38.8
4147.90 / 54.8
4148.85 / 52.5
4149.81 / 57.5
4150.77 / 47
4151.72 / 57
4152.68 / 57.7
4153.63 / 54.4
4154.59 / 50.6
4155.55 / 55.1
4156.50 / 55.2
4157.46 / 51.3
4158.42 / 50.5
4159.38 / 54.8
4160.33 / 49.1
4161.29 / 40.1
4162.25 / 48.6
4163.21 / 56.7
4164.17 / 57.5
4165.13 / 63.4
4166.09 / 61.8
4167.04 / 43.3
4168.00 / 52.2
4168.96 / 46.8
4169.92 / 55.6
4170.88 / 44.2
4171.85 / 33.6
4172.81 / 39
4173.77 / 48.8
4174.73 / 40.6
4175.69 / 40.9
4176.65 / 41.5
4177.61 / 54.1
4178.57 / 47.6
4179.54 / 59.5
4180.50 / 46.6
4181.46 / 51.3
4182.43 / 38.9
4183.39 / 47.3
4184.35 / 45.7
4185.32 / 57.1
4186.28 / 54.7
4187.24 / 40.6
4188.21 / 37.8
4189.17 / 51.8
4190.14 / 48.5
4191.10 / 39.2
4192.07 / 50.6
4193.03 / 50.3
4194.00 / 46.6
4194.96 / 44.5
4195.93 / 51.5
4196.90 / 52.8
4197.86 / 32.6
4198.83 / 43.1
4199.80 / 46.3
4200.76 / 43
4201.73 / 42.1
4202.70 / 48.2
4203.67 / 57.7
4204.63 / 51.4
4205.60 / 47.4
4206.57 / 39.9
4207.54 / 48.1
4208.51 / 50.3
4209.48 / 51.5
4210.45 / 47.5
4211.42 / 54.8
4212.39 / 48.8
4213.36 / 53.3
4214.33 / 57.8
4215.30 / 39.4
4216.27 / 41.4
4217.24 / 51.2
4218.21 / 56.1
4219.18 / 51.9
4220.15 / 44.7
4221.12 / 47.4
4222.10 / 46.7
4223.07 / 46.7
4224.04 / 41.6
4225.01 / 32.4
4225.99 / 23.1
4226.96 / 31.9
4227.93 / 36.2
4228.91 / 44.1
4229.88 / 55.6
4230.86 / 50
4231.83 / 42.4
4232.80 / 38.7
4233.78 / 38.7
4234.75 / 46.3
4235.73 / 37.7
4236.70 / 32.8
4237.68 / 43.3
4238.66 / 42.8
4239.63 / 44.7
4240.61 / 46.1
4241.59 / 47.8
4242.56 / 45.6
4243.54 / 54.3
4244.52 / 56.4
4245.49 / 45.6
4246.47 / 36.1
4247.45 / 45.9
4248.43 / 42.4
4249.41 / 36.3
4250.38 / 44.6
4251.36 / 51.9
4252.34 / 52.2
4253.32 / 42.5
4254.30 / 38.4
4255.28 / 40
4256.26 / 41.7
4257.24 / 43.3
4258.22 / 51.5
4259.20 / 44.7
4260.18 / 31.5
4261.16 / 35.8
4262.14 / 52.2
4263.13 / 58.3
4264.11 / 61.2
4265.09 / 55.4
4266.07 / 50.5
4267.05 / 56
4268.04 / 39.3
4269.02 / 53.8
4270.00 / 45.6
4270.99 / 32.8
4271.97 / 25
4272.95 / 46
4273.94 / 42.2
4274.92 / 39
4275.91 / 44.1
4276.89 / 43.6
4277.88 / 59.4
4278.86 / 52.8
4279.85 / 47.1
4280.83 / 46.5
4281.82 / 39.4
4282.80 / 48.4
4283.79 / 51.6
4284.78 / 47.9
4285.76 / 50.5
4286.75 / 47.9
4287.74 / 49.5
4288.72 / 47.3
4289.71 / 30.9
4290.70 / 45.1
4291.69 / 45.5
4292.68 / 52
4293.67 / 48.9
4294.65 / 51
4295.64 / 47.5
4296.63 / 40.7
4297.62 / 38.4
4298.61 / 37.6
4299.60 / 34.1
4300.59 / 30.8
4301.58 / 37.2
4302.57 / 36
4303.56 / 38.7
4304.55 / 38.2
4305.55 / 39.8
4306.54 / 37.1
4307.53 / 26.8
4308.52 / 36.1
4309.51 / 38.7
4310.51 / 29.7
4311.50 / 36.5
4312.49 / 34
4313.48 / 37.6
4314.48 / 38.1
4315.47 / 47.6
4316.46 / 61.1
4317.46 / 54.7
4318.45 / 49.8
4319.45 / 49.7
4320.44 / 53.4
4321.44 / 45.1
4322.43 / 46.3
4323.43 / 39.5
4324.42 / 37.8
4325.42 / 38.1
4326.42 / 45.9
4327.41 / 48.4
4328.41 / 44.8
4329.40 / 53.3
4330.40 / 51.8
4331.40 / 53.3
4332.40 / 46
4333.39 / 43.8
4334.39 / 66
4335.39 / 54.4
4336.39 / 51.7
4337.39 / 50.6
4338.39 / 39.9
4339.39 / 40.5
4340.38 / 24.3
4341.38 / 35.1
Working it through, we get 3.6 angstrom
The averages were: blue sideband 44.7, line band 41.3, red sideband 47.8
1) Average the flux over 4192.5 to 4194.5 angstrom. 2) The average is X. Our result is 48.6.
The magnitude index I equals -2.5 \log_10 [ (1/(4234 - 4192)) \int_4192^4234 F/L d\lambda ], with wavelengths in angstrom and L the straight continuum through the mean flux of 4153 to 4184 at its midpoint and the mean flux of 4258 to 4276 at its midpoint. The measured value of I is 0.04 mag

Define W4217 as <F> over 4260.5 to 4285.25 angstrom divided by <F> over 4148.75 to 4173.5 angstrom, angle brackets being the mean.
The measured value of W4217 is 0.91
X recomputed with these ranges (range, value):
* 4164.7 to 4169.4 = 53.5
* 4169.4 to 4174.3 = 44.2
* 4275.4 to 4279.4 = 49.8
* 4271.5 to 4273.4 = 35.5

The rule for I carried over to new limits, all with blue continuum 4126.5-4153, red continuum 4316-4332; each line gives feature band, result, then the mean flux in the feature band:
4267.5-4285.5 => 0.08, 44.8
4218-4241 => 0.14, 42.4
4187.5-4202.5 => 0.07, 45.3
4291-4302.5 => 0.15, 42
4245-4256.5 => 0.12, 43.2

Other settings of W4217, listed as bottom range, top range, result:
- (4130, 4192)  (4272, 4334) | 0.90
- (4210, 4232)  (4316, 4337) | 1.08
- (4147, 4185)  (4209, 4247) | 0.90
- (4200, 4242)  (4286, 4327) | 0.93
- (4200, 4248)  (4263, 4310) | 0.97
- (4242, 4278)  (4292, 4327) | 0.92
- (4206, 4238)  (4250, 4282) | 1.03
